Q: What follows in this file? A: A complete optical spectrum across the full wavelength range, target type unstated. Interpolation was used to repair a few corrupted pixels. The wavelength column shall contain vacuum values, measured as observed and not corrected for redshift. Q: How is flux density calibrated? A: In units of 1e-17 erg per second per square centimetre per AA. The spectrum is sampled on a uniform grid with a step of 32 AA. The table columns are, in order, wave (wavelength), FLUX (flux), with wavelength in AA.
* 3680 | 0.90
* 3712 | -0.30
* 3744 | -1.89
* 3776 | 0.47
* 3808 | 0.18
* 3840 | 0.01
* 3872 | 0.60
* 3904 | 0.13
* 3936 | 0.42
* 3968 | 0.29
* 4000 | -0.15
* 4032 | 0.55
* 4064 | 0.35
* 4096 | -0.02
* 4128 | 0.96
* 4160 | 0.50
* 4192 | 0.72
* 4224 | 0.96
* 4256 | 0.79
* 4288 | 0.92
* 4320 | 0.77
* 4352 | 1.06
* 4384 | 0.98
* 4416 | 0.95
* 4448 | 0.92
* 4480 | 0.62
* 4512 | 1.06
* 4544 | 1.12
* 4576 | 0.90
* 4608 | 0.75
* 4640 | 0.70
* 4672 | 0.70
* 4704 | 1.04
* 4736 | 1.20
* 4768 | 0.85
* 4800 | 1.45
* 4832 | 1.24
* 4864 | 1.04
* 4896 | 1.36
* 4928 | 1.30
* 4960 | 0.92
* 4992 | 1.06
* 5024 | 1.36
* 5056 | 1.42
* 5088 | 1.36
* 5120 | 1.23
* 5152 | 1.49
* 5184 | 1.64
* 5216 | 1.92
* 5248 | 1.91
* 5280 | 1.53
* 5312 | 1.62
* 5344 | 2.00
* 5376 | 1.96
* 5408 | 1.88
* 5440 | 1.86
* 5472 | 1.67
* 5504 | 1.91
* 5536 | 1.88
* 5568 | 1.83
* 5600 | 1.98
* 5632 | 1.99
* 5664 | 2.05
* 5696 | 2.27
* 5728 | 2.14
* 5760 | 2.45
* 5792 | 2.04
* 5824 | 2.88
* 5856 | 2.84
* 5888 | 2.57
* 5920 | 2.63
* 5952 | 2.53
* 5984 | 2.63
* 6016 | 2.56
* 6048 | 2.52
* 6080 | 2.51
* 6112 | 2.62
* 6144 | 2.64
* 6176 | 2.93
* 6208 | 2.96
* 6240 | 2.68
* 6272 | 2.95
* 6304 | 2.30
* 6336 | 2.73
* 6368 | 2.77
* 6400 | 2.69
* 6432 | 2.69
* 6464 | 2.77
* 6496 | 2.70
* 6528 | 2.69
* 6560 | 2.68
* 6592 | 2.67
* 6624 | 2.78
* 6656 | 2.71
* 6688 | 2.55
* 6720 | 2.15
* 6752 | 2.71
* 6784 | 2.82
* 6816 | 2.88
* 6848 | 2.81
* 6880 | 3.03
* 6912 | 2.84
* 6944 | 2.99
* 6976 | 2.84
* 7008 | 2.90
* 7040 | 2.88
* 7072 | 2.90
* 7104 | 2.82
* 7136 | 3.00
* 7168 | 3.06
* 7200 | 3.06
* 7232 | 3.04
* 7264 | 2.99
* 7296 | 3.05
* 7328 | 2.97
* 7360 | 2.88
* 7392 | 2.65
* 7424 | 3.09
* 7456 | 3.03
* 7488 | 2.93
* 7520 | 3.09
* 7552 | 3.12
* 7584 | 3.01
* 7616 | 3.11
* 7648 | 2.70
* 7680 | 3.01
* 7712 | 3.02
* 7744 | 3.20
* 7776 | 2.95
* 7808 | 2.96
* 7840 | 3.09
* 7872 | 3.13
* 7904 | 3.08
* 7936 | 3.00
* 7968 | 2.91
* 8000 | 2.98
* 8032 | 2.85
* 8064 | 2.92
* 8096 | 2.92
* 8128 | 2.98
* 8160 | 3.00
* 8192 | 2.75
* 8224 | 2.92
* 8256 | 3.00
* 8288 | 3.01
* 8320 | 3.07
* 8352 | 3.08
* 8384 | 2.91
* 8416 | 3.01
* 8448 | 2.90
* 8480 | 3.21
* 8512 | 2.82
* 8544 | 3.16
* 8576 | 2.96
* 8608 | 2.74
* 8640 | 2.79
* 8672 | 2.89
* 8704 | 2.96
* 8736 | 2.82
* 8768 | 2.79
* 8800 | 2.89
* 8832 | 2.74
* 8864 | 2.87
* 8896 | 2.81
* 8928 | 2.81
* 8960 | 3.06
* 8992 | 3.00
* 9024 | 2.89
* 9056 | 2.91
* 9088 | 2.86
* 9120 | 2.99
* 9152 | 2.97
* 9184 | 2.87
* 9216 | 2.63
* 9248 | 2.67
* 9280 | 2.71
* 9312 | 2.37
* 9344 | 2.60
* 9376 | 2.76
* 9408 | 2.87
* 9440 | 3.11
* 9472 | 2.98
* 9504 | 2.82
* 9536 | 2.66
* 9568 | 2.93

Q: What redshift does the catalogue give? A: 0.297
